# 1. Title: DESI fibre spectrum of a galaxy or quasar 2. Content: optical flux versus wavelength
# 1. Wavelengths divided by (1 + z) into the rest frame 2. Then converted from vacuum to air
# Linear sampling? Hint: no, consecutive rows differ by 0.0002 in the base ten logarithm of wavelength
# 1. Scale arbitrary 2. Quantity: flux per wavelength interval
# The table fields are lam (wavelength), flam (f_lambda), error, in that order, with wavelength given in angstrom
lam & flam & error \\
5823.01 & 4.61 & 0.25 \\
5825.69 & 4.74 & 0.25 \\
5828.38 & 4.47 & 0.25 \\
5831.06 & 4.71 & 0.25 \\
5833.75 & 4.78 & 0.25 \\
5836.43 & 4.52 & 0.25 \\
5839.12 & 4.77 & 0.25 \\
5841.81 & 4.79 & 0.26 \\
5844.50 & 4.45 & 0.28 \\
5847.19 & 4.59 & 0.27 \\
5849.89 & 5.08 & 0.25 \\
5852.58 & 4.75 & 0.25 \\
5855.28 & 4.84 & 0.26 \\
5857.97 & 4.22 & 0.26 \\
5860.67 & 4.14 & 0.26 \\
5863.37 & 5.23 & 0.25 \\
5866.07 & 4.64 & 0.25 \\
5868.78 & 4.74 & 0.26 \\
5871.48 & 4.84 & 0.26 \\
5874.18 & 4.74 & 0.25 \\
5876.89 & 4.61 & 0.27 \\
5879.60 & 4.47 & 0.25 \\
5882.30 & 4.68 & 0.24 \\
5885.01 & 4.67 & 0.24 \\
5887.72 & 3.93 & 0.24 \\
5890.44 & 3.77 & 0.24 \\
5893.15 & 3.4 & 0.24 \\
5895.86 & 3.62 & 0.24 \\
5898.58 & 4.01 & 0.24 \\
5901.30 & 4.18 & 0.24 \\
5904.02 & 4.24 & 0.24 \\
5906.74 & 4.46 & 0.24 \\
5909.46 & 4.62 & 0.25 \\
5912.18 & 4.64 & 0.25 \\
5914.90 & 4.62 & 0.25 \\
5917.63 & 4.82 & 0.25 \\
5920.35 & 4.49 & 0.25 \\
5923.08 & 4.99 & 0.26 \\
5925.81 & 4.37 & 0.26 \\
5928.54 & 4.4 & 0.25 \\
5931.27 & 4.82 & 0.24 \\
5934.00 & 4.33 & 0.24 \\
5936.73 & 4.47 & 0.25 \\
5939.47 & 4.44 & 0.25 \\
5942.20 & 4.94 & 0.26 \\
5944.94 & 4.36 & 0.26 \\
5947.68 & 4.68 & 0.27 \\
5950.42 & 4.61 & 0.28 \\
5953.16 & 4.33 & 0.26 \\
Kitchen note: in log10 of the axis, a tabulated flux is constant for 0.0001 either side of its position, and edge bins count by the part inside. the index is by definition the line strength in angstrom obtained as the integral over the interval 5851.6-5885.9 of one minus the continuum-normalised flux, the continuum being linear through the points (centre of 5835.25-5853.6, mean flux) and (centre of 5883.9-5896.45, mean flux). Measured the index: -3.2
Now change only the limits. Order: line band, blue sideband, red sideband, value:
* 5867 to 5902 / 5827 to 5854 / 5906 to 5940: 2.6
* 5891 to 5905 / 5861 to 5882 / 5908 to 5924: 2.5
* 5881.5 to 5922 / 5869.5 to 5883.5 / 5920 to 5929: 3.1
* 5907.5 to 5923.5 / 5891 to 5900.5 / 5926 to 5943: -2.1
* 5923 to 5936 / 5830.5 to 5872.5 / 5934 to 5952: 0.1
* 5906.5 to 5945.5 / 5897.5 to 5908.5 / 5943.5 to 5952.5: -1.8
